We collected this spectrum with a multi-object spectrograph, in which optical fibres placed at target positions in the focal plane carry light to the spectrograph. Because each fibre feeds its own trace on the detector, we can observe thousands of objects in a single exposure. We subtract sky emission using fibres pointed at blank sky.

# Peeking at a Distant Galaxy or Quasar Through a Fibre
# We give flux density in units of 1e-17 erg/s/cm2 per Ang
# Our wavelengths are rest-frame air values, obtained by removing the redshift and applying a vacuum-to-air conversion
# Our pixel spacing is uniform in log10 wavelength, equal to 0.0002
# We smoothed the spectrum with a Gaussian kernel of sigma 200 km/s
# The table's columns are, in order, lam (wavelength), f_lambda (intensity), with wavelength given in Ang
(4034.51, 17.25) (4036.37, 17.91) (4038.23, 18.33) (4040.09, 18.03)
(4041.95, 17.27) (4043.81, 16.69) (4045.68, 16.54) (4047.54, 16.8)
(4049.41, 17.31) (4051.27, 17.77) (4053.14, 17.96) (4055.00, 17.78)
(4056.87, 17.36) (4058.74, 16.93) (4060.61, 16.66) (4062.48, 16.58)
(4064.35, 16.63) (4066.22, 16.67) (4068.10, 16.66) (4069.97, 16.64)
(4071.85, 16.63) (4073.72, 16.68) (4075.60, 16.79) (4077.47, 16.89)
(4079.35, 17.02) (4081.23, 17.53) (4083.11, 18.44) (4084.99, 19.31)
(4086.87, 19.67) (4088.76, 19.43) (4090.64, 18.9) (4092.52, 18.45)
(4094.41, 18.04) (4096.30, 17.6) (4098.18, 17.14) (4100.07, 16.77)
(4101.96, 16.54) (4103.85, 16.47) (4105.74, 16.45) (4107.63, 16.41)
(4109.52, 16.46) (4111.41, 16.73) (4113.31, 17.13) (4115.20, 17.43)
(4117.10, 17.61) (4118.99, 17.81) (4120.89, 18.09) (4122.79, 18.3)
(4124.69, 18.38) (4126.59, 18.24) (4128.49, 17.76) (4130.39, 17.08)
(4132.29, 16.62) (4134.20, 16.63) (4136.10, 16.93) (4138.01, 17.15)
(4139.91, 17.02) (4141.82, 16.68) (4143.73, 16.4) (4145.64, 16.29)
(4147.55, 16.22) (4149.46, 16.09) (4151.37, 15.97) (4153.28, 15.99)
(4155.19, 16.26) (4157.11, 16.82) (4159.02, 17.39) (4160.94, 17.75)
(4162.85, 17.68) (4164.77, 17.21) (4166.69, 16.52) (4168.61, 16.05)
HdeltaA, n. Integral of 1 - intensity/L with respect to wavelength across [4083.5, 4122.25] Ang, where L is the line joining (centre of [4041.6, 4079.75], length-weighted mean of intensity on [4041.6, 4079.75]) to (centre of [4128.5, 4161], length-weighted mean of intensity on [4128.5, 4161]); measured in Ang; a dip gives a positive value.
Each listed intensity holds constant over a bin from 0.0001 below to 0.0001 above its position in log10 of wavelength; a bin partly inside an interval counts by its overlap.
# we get -1.91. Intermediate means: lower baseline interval 17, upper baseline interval 16.7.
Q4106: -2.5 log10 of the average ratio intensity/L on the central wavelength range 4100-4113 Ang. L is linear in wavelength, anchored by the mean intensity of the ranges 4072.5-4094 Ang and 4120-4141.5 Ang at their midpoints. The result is 0.08 mag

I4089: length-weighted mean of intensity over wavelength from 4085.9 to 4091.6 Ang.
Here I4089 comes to 19.3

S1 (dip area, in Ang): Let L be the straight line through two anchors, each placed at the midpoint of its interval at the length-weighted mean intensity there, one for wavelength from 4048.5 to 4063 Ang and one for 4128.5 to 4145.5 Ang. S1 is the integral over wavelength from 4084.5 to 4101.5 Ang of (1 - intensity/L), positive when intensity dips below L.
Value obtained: -1.2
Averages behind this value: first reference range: 17.3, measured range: 18.3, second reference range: 16.8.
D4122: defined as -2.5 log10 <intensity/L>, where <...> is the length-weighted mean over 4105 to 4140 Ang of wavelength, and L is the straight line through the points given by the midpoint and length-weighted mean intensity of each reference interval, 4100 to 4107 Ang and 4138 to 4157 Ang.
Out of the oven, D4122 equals -0.05 mag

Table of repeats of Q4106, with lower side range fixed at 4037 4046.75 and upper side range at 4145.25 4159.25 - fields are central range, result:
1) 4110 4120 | -0.040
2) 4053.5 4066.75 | 0.013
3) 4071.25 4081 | 0.012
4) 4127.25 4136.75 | -0.034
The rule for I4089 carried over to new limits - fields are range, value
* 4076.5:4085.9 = 17.8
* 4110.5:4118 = 17.2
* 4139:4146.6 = 16.6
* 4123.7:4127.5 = 18.3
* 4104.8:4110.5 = 16.5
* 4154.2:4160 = 16.8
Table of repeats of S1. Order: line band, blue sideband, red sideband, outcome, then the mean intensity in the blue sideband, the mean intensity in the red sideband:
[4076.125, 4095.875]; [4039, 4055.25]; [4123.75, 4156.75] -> -1.38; 17.3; 16.8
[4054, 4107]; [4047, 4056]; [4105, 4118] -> -0.44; 17.6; 16.9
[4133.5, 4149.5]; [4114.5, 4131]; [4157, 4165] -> 0.94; 17.9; 17.5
